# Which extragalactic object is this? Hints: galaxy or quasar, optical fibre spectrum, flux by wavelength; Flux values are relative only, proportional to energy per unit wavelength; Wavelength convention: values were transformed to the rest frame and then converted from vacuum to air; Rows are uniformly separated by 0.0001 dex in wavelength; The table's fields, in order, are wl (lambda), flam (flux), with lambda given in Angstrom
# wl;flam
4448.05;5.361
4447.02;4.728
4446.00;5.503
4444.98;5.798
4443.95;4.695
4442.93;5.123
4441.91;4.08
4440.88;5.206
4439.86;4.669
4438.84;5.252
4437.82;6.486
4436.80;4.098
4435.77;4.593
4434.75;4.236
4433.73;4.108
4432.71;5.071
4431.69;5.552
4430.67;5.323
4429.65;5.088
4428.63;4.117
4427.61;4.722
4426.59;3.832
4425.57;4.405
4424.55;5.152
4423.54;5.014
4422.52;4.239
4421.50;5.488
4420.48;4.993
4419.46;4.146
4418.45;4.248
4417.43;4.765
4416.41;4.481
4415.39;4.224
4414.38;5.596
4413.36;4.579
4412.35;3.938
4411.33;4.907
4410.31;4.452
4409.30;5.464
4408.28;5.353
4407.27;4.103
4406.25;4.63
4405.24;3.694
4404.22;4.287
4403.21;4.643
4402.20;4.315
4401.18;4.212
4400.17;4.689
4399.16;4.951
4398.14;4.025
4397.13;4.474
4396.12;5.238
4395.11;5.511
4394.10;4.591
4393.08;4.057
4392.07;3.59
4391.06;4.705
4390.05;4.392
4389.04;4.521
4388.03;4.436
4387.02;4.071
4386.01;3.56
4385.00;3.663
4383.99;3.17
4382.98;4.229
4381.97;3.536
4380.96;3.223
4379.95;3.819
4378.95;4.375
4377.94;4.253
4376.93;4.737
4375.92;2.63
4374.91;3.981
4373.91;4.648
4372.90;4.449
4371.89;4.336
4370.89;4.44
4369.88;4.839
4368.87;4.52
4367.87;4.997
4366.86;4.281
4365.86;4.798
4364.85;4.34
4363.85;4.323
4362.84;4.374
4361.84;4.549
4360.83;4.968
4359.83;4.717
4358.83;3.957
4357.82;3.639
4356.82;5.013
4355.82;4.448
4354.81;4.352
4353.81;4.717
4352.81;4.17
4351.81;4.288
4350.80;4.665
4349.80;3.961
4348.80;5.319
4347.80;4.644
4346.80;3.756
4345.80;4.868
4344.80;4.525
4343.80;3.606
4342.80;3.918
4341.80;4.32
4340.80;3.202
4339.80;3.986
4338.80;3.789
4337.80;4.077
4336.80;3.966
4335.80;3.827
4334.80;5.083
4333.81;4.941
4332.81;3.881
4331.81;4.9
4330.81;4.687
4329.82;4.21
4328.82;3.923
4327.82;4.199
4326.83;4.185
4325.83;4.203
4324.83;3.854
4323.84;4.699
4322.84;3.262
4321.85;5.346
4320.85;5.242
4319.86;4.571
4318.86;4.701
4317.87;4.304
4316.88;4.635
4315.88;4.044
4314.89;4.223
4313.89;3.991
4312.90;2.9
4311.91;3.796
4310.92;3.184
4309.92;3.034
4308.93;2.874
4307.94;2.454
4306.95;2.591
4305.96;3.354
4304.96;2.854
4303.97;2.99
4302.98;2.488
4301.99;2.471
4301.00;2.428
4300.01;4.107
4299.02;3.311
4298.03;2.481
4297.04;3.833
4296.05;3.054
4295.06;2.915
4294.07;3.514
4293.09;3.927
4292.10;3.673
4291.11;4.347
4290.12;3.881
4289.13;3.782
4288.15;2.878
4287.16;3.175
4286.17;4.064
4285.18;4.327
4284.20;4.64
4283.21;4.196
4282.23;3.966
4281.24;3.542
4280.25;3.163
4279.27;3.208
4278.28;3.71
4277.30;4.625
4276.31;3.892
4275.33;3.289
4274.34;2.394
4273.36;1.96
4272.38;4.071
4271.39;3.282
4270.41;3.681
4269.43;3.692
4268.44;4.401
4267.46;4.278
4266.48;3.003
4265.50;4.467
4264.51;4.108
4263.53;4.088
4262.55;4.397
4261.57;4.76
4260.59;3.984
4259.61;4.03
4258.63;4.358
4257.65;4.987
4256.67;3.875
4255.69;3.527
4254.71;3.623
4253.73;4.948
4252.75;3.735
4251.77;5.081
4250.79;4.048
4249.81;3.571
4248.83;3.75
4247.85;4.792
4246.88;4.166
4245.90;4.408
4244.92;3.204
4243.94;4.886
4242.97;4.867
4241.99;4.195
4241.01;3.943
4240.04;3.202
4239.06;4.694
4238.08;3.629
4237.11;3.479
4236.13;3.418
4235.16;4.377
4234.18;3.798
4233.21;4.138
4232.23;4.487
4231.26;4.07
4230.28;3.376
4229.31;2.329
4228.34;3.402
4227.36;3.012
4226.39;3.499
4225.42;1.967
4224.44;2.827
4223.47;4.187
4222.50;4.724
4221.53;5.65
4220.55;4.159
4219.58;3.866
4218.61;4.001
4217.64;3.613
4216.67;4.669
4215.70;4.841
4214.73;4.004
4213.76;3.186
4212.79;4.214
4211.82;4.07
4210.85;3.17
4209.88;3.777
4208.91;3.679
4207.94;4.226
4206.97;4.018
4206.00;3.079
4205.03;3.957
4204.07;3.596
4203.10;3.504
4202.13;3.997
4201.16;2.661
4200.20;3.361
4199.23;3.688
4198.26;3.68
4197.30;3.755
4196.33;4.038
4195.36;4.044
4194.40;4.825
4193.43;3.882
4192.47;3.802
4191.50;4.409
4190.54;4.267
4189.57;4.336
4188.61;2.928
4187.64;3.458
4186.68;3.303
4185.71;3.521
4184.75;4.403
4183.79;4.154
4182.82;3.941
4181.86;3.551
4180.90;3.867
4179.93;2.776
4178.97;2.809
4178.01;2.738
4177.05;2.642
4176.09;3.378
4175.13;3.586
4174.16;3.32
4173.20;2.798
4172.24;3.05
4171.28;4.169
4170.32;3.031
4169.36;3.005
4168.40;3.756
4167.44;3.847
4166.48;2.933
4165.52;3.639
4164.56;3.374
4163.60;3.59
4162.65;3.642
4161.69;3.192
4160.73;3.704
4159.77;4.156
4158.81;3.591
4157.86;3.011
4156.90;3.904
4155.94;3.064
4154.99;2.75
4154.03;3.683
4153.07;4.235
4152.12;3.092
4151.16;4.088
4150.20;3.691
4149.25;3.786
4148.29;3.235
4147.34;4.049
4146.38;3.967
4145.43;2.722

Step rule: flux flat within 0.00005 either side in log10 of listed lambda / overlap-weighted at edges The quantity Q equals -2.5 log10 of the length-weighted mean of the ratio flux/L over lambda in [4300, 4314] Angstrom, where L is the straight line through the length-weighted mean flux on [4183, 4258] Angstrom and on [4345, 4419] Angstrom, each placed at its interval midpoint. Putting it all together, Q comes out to 0.37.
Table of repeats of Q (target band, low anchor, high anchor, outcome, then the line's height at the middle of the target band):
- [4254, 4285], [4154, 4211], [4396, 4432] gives 0.03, 3.97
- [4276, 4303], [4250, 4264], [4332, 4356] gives 0.19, 4.25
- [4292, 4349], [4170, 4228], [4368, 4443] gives 0.09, 4.17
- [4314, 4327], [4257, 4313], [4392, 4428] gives -0.14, 3.86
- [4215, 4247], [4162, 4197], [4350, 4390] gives -0.04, 3.76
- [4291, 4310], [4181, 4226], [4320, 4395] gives 0.30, 4.12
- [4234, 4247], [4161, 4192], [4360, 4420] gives -0.07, 3.75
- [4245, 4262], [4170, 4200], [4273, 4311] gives -0.21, 3.45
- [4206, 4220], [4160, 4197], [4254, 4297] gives -0.08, 3.65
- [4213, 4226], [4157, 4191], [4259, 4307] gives -0.13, 3.52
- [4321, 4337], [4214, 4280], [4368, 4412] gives -0.05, 4.15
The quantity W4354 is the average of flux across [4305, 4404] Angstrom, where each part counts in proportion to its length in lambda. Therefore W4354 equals 4.2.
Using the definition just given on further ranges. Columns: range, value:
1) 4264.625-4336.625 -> 3.74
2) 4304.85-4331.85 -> 3.94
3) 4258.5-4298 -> 3.74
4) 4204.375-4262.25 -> 3.96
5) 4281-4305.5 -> 3.47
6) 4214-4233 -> 3.82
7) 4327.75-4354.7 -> 4.28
